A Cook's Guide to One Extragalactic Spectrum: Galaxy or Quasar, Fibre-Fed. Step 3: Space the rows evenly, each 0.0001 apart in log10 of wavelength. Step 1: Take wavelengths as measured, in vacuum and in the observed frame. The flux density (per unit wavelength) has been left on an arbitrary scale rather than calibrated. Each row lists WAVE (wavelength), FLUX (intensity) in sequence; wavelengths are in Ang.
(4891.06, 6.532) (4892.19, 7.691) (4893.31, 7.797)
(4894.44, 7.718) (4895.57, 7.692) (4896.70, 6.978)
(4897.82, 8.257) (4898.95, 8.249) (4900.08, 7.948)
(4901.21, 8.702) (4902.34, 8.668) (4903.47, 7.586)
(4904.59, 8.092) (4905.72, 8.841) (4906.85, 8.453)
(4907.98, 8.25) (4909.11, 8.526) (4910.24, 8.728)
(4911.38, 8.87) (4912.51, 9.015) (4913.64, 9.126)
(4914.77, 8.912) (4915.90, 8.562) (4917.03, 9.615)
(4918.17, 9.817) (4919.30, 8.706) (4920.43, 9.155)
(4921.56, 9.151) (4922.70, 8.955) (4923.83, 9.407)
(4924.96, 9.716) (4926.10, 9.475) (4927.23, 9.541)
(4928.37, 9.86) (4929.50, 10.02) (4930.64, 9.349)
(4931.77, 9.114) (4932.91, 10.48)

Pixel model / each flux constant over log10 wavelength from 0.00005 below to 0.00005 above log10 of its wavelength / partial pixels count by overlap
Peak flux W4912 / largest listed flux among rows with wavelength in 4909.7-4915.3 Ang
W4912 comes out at 9.126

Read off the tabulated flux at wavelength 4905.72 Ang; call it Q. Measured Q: 8.841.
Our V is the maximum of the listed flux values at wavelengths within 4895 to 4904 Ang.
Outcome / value 8.702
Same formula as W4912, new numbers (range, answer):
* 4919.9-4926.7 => 9.716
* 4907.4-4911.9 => 8.87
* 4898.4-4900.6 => 8.249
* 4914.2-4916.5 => 8.912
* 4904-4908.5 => 8.841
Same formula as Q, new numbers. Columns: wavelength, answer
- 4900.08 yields 7.948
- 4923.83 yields 9.407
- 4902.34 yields 8.668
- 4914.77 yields 8.912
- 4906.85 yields 8.453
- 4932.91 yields 10.48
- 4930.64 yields 9.349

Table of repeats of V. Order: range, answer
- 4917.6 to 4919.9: 9.817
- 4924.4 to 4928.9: 9.86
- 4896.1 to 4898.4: 8.257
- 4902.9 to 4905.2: 8.092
